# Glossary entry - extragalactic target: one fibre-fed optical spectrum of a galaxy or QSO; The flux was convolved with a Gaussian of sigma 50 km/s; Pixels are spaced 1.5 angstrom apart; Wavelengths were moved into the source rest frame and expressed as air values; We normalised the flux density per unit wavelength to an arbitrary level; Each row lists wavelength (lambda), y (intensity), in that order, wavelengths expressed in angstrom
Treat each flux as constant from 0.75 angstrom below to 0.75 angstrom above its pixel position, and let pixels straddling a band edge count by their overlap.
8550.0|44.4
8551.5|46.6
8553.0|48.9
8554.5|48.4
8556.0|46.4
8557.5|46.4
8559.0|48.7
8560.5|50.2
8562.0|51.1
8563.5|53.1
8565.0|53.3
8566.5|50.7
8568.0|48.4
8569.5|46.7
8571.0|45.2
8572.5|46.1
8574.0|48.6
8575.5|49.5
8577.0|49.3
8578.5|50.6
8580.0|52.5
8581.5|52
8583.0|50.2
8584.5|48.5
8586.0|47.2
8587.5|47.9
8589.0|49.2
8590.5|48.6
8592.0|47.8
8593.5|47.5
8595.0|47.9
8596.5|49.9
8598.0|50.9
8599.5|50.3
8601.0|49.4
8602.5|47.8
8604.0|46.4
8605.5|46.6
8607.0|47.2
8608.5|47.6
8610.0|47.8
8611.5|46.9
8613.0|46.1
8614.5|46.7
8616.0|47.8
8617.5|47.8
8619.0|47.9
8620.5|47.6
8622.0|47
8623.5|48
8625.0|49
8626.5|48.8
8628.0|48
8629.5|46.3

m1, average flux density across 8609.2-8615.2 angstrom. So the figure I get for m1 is 46.9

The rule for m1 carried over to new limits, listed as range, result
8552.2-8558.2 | 47.5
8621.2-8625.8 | 48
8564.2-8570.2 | 49.8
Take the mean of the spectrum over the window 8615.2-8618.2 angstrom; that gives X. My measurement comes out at 47.8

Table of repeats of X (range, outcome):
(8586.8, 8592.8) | 48.4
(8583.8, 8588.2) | 47.9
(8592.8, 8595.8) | 47.7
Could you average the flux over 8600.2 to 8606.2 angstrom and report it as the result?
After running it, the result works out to 47.6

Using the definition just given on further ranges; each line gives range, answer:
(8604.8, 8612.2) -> 47.2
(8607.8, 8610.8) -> 47.7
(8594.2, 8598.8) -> 49.6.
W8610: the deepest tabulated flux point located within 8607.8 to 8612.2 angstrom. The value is 46.9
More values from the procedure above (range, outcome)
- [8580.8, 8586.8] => 47.2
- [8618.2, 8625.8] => 47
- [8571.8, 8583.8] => 46.1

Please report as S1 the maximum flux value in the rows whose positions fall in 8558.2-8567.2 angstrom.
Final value 53.3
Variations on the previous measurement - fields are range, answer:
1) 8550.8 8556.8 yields 48.9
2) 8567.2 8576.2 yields 49.5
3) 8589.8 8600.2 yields 50.9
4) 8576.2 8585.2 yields 52.5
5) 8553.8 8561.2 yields 50.2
